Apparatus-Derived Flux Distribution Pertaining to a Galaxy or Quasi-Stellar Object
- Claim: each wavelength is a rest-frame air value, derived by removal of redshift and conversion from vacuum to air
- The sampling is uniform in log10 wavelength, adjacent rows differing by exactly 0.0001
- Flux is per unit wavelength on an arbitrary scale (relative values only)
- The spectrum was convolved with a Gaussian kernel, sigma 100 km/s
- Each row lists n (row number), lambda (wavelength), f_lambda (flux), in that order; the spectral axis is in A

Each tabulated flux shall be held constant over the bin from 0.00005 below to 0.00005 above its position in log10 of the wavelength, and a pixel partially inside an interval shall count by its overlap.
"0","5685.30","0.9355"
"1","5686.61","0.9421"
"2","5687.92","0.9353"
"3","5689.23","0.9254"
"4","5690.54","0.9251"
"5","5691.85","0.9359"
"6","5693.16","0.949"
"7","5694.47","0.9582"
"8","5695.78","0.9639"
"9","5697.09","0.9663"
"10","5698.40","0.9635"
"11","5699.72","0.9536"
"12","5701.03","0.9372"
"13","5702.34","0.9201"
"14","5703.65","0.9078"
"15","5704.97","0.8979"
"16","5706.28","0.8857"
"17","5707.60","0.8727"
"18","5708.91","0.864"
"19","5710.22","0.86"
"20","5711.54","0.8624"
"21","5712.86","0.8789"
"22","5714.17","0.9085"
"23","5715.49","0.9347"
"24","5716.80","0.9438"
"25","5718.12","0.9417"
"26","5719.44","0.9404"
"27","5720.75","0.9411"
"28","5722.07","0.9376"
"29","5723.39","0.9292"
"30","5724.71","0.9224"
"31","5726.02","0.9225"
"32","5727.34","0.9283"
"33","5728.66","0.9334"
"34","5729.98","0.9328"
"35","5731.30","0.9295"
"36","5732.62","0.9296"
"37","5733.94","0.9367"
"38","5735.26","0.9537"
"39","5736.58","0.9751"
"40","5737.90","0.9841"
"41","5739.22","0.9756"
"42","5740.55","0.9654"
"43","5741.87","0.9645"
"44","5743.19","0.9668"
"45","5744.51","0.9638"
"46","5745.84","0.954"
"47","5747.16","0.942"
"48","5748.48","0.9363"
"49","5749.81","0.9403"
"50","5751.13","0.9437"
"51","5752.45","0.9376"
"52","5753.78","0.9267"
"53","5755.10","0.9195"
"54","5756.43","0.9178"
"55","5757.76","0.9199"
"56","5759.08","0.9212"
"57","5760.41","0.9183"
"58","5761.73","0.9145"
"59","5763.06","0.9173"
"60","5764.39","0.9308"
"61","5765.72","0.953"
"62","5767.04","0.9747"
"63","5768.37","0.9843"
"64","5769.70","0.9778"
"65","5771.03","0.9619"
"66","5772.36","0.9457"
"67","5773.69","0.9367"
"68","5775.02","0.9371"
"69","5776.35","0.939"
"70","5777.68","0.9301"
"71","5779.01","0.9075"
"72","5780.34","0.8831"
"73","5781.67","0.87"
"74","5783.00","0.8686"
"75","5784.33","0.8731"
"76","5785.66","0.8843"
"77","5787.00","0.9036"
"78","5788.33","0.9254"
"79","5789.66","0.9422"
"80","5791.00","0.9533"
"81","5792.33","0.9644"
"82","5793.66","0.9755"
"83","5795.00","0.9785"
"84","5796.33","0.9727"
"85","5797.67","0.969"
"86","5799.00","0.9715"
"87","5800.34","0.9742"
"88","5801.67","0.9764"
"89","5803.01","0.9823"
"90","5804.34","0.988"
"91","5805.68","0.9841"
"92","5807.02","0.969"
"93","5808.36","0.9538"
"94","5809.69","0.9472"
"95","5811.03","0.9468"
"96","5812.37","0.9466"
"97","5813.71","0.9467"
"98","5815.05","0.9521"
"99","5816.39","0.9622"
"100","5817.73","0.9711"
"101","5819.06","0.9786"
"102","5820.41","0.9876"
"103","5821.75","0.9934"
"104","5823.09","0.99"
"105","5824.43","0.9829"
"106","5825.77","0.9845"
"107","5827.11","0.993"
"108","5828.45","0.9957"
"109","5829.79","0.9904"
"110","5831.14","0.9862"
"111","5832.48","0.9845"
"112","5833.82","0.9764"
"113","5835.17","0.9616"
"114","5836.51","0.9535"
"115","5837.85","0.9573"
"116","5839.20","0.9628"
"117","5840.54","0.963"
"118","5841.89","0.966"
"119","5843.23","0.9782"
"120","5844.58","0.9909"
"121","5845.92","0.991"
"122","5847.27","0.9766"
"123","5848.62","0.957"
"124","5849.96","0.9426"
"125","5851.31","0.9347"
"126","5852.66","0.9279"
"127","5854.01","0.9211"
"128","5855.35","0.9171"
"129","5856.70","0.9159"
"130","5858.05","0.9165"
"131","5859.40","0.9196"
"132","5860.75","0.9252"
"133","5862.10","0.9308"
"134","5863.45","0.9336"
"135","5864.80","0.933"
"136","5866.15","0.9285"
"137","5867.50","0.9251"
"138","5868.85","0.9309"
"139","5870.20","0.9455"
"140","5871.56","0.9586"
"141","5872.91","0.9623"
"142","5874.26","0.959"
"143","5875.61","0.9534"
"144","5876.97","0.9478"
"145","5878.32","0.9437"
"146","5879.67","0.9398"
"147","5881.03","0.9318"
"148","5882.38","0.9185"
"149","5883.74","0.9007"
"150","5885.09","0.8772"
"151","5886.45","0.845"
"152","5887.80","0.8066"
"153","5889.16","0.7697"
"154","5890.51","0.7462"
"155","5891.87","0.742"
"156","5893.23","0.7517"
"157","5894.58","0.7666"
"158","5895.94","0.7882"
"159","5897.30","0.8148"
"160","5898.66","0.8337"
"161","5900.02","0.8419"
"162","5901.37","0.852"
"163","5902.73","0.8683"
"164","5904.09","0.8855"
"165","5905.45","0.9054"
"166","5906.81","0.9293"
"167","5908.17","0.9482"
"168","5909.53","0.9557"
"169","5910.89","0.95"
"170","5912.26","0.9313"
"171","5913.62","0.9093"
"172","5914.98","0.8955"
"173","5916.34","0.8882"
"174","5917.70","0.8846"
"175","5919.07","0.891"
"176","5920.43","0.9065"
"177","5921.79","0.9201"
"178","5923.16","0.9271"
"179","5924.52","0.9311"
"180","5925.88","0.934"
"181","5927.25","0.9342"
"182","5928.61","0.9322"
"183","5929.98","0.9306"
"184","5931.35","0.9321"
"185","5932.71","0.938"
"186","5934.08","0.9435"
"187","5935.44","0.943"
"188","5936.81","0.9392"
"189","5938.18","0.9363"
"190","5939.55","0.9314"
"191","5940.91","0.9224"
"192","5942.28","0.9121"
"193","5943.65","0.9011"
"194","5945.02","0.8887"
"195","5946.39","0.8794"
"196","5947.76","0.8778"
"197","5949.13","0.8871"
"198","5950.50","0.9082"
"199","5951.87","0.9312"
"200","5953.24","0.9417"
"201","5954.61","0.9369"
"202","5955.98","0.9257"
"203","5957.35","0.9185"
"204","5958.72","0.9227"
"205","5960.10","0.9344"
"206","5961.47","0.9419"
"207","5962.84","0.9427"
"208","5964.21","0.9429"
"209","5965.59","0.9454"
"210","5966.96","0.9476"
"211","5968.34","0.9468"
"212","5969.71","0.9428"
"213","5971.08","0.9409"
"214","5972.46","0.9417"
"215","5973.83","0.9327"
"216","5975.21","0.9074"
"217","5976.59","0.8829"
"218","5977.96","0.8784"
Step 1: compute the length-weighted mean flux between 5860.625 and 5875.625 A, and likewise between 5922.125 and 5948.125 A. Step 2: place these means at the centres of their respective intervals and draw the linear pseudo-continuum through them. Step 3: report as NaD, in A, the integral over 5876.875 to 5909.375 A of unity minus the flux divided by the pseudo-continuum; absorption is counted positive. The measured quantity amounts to 2.7 A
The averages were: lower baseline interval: 0.941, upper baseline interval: 0.923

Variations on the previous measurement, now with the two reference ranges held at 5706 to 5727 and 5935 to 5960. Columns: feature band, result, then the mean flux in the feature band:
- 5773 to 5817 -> -1.5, 0.943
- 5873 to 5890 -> 0.3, 0.9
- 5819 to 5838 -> -1.4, 0.982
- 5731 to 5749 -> -0.9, 0.956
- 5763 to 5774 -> -0.5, 0.956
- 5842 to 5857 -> -0.6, 0.952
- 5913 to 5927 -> 0.1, 0.91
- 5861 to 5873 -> -0.3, 0.937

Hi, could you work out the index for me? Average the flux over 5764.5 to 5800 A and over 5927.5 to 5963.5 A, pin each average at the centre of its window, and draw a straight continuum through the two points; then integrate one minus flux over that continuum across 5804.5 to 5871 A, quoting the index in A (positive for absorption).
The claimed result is -1.8 A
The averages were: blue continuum 0.938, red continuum 0.923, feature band 0.958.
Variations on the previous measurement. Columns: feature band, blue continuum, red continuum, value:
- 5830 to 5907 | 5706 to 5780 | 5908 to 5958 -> 1.2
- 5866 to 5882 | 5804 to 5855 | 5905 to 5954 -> 0.0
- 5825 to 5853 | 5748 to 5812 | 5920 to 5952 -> -1.1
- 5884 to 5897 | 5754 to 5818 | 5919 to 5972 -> 1.9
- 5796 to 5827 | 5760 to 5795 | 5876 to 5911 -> -2.1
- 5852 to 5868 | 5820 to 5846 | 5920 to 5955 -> 0.7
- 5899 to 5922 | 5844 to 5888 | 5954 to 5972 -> 0.8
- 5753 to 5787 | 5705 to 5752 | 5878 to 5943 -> -0.1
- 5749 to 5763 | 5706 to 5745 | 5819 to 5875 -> 0.2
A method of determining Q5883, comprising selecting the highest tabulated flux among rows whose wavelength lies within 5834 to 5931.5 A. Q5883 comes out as 0.991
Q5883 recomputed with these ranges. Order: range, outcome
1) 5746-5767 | 0.953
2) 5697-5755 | 0.9841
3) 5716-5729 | 0.9438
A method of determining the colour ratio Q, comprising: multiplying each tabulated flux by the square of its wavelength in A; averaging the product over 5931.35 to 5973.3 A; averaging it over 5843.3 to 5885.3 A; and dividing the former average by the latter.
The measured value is 1.0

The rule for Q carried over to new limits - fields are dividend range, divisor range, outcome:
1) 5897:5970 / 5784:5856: 0.99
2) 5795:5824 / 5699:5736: 1.09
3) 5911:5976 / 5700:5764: 1.07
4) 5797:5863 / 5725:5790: 1.06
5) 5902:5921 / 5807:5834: 0.96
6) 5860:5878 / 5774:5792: 1.06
